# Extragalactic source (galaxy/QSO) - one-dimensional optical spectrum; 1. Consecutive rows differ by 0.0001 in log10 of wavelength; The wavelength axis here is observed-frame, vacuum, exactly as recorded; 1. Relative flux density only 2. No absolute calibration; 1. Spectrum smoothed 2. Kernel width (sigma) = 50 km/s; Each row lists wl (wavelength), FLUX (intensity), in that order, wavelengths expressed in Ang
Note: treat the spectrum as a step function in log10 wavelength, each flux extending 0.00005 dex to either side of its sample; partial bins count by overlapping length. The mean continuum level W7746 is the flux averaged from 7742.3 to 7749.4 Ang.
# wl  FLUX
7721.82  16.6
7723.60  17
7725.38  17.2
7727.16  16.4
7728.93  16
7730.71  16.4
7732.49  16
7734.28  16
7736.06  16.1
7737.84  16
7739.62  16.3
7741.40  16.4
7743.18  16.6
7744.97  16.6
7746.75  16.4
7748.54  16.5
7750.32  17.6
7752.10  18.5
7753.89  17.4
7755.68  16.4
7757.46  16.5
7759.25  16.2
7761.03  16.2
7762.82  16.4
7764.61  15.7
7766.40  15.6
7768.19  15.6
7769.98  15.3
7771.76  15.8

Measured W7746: 16.5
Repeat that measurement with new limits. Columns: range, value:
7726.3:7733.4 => 16.2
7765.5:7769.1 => 15.6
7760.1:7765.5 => 16.1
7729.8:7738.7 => 16.1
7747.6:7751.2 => 17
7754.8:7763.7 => 16.4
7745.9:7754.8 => 17.3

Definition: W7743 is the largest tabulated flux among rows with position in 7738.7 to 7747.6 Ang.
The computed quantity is 16.6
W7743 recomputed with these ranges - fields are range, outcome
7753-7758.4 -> 17.4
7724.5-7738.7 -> 17.2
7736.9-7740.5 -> 16.3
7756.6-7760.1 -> 16.5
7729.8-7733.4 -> 16.4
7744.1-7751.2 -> 17.6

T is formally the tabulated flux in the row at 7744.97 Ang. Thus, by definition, 16.6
